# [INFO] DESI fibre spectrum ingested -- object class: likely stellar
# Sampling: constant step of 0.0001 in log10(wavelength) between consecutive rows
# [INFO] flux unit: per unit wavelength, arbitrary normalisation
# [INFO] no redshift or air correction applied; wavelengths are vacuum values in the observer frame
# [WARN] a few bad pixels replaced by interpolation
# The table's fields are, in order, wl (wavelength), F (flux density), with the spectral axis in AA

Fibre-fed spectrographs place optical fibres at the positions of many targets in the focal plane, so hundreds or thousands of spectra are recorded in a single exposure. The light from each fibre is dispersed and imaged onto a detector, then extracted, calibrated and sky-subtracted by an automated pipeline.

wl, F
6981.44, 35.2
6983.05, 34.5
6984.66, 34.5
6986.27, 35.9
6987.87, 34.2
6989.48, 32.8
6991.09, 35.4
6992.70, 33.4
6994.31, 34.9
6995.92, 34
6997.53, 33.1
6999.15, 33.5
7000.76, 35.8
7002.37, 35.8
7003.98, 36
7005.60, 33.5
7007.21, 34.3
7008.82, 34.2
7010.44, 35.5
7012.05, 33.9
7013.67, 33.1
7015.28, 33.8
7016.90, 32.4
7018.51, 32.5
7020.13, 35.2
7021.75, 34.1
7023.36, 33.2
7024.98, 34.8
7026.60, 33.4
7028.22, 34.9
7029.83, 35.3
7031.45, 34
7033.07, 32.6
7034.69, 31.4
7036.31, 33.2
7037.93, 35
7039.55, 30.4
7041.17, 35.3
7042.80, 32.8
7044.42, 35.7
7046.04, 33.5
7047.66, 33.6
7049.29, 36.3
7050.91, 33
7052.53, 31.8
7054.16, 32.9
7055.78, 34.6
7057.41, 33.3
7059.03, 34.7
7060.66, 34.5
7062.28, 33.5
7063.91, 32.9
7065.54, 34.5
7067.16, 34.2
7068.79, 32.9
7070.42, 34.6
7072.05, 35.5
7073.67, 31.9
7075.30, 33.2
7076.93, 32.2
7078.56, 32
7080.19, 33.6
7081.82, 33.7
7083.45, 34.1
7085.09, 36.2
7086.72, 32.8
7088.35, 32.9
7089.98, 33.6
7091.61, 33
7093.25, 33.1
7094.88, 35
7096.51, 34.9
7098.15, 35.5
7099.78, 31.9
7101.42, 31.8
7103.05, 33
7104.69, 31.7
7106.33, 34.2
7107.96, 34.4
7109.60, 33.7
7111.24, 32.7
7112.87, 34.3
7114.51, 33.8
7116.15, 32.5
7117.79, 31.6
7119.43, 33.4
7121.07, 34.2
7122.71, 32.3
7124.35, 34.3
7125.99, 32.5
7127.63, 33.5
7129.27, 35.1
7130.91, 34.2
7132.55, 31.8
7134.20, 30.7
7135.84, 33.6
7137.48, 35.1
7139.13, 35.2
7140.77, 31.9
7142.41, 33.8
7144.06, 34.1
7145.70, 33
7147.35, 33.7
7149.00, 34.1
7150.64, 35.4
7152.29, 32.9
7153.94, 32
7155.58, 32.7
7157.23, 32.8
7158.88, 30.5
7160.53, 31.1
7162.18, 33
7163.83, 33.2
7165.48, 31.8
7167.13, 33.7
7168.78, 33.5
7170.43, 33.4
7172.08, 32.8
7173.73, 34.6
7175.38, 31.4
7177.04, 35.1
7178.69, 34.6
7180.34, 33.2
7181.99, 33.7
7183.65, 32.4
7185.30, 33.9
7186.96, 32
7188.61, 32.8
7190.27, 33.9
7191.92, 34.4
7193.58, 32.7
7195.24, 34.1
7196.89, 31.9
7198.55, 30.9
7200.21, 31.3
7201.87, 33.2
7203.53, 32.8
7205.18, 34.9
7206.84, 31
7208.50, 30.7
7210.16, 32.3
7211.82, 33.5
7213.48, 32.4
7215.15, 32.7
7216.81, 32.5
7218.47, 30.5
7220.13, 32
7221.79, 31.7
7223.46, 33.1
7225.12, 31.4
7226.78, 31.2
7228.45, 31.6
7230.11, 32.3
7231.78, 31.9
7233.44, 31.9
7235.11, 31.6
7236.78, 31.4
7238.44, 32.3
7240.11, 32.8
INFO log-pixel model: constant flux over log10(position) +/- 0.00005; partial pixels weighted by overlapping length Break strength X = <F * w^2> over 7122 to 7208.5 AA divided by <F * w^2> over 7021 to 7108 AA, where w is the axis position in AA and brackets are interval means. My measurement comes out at 1.01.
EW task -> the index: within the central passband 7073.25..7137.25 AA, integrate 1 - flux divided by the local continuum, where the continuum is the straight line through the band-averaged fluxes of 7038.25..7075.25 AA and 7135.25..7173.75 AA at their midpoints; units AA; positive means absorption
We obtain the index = 0.3 AA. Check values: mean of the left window 33.8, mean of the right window 33.2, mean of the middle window 33.3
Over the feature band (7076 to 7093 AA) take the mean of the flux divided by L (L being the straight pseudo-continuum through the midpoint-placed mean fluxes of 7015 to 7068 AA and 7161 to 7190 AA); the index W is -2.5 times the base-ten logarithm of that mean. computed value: 0.01 mag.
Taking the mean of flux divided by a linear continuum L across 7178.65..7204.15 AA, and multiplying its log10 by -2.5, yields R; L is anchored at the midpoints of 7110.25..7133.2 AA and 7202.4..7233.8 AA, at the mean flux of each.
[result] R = -0.02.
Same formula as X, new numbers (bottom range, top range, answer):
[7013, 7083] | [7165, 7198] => 1.03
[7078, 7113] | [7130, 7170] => 1.00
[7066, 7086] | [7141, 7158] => 1.01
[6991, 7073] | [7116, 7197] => 1.01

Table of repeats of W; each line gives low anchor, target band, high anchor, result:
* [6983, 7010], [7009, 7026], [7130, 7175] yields 0.014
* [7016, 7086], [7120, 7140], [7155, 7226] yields -0.013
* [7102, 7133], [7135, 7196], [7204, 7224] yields -0.016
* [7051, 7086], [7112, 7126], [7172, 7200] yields 0.006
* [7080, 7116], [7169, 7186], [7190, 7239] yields -0.027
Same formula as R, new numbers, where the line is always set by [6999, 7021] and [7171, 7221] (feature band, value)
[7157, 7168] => 0.03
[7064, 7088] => 0.00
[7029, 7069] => 0.01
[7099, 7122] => 0.01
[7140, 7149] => 0.00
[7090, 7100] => -0.01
